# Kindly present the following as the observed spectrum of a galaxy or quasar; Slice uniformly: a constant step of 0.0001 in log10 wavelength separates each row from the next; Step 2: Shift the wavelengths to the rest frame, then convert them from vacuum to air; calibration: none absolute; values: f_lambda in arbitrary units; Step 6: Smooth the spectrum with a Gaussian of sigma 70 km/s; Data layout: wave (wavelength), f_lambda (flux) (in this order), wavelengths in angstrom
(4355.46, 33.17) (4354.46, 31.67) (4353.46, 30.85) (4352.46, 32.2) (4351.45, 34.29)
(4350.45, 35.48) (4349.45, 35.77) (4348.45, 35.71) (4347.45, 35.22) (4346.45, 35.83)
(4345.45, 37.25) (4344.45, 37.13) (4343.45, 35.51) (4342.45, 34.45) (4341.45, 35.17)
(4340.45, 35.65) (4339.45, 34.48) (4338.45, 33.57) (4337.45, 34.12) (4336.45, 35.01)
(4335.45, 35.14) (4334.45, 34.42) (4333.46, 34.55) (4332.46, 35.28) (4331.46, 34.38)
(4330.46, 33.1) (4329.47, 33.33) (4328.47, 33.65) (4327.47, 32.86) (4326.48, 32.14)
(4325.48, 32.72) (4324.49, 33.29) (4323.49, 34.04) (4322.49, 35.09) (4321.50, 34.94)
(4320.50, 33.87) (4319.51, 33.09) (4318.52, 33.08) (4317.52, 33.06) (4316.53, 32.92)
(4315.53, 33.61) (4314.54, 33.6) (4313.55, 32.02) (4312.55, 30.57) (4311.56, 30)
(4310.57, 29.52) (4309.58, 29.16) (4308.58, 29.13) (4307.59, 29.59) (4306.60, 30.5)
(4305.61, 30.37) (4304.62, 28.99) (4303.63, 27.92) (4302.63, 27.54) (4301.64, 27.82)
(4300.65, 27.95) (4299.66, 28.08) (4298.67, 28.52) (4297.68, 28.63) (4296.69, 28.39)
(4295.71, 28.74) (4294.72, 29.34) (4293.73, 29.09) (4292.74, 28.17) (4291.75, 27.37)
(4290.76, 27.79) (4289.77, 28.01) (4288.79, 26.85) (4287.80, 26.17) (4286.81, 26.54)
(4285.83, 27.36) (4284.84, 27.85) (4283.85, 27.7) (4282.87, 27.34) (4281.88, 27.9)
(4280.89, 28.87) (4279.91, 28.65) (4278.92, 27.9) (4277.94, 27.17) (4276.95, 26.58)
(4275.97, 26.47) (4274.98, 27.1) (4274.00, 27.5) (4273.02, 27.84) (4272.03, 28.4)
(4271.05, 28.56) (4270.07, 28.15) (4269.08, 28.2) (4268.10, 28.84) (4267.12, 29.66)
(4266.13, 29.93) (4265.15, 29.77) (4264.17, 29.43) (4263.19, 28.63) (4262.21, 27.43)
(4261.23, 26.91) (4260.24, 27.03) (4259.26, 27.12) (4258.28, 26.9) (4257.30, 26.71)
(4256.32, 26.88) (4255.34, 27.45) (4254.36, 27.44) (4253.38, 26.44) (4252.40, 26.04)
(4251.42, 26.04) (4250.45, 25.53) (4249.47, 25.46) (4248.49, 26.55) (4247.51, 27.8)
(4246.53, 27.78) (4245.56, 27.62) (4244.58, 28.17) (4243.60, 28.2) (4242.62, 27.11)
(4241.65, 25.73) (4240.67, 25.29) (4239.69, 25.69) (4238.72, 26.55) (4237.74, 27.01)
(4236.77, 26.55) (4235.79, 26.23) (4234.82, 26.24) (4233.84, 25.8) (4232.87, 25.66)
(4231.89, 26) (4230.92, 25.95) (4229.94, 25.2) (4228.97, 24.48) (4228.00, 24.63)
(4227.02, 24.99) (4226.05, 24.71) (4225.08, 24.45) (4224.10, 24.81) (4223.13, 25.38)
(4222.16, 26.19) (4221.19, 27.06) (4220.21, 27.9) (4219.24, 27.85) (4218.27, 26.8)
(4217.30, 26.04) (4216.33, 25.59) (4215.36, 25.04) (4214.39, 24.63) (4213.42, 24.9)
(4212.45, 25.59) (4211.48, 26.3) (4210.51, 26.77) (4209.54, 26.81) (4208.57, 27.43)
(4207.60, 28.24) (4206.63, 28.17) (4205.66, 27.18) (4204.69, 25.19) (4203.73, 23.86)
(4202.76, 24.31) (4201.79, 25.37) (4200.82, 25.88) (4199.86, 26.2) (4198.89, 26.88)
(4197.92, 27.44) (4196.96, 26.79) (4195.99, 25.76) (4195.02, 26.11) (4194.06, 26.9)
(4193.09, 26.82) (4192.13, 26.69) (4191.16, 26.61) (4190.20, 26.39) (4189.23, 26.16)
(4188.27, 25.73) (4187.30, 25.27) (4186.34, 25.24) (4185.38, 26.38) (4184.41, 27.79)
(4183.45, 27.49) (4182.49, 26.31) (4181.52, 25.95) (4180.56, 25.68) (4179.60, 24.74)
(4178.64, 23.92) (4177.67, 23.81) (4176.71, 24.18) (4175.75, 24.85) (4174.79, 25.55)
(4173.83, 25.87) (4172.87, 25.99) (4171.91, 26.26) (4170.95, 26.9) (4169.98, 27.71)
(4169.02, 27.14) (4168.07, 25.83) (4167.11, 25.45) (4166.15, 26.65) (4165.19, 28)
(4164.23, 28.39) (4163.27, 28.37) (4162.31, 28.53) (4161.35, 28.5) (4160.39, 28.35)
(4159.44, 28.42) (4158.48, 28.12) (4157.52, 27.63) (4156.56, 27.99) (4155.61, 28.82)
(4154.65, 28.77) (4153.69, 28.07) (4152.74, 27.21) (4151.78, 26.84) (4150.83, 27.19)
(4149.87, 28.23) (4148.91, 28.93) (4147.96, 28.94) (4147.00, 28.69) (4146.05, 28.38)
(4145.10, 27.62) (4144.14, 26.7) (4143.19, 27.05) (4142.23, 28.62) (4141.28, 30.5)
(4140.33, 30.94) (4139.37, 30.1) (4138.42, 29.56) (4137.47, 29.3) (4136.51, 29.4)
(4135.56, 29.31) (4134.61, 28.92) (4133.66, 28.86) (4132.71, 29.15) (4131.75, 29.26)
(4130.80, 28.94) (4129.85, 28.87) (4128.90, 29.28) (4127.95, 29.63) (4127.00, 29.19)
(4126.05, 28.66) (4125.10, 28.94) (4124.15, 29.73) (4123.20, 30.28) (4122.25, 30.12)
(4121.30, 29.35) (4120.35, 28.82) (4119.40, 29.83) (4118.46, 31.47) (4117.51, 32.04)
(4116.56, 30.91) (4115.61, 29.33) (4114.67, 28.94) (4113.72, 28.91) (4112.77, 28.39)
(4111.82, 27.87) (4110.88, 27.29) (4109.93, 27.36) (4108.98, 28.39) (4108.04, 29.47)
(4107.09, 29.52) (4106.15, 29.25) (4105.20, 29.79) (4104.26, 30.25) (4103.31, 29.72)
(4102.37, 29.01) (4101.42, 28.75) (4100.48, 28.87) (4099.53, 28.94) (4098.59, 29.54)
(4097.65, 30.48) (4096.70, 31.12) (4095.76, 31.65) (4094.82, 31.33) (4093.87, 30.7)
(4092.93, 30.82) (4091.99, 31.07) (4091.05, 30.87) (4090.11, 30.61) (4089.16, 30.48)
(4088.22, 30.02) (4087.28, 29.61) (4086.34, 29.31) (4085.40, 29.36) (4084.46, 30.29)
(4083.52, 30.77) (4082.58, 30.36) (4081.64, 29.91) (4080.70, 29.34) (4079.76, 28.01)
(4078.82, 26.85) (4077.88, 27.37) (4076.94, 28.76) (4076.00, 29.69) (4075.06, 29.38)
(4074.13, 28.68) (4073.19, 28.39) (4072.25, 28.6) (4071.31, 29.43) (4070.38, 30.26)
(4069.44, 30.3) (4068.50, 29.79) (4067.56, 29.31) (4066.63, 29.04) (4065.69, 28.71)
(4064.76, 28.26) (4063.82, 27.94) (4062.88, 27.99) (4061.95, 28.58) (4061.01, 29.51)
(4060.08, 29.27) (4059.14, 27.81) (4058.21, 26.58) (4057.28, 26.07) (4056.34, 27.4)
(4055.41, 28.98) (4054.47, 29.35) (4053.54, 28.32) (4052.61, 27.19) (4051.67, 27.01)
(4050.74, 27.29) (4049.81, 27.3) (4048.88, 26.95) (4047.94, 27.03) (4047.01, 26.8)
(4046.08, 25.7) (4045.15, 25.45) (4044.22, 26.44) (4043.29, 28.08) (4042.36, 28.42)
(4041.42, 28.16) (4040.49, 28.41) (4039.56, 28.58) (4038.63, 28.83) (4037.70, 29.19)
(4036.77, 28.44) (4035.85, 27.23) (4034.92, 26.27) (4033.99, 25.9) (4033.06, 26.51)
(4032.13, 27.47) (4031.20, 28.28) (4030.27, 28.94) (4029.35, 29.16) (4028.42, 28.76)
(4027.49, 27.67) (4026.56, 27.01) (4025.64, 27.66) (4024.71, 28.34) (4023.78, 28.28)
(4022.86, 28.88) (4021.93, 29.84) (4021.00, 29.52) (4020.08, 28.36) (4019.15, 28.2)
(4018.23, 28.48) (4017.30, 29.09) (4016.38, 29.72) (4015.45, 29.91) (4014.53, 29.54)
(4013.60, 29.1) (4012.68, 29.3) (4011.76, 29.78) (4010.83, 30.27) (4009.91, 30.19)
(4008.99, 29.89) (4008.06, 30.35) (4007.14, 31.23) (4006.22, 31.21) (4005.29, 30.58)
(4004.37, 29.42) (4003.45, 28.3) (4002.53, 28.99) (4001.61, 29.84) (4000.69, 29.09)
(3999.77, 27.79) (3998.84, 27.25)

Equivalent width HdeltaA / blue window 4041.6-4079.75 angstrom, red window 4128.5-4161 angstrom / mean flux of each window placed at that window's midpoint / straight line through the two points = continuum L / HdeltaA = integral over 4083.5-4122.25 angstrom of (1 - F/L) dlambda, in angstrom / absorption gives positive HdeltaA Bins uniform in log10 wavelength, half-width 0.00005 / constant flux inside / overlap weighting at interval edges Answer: -1.9 angstrom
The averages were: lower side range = 28.1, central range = 29.8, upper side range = 28.6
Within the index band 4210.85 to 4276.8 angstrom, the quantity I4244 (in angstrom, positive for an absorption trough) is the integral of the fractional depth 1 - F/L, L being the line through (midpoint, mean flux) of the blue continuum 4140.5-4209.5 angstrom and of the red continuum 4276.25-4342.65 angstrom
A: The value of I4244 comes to 5.0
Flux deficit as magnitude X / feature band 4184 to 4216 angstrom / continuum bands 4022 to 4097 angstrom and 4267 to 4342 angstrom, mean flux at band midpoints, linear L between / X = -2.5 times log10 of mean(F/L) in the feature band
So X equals 0.13 mag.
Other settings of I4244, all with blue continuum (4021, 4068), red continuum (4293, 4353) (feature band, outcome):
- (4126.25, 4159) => 0.9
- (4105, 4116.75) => 0.1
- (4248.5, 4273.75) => 3.1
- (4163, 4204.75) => 5.7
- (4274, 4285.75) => 1.6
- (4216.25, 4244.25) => 4.5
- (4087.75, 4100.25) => -0.8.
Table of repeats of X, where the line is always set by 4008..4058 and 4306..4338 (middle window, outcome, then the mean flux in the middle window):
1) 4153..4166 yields 0.074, 28.2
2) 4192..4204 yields 0.182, 26.1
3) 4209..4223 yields 0.186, 26.2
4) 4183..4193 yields 0.164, 26.4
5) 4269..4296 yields 0.162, 27.8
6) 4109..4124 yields 0.006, 29.4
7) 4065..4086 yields -0.013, 29.2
